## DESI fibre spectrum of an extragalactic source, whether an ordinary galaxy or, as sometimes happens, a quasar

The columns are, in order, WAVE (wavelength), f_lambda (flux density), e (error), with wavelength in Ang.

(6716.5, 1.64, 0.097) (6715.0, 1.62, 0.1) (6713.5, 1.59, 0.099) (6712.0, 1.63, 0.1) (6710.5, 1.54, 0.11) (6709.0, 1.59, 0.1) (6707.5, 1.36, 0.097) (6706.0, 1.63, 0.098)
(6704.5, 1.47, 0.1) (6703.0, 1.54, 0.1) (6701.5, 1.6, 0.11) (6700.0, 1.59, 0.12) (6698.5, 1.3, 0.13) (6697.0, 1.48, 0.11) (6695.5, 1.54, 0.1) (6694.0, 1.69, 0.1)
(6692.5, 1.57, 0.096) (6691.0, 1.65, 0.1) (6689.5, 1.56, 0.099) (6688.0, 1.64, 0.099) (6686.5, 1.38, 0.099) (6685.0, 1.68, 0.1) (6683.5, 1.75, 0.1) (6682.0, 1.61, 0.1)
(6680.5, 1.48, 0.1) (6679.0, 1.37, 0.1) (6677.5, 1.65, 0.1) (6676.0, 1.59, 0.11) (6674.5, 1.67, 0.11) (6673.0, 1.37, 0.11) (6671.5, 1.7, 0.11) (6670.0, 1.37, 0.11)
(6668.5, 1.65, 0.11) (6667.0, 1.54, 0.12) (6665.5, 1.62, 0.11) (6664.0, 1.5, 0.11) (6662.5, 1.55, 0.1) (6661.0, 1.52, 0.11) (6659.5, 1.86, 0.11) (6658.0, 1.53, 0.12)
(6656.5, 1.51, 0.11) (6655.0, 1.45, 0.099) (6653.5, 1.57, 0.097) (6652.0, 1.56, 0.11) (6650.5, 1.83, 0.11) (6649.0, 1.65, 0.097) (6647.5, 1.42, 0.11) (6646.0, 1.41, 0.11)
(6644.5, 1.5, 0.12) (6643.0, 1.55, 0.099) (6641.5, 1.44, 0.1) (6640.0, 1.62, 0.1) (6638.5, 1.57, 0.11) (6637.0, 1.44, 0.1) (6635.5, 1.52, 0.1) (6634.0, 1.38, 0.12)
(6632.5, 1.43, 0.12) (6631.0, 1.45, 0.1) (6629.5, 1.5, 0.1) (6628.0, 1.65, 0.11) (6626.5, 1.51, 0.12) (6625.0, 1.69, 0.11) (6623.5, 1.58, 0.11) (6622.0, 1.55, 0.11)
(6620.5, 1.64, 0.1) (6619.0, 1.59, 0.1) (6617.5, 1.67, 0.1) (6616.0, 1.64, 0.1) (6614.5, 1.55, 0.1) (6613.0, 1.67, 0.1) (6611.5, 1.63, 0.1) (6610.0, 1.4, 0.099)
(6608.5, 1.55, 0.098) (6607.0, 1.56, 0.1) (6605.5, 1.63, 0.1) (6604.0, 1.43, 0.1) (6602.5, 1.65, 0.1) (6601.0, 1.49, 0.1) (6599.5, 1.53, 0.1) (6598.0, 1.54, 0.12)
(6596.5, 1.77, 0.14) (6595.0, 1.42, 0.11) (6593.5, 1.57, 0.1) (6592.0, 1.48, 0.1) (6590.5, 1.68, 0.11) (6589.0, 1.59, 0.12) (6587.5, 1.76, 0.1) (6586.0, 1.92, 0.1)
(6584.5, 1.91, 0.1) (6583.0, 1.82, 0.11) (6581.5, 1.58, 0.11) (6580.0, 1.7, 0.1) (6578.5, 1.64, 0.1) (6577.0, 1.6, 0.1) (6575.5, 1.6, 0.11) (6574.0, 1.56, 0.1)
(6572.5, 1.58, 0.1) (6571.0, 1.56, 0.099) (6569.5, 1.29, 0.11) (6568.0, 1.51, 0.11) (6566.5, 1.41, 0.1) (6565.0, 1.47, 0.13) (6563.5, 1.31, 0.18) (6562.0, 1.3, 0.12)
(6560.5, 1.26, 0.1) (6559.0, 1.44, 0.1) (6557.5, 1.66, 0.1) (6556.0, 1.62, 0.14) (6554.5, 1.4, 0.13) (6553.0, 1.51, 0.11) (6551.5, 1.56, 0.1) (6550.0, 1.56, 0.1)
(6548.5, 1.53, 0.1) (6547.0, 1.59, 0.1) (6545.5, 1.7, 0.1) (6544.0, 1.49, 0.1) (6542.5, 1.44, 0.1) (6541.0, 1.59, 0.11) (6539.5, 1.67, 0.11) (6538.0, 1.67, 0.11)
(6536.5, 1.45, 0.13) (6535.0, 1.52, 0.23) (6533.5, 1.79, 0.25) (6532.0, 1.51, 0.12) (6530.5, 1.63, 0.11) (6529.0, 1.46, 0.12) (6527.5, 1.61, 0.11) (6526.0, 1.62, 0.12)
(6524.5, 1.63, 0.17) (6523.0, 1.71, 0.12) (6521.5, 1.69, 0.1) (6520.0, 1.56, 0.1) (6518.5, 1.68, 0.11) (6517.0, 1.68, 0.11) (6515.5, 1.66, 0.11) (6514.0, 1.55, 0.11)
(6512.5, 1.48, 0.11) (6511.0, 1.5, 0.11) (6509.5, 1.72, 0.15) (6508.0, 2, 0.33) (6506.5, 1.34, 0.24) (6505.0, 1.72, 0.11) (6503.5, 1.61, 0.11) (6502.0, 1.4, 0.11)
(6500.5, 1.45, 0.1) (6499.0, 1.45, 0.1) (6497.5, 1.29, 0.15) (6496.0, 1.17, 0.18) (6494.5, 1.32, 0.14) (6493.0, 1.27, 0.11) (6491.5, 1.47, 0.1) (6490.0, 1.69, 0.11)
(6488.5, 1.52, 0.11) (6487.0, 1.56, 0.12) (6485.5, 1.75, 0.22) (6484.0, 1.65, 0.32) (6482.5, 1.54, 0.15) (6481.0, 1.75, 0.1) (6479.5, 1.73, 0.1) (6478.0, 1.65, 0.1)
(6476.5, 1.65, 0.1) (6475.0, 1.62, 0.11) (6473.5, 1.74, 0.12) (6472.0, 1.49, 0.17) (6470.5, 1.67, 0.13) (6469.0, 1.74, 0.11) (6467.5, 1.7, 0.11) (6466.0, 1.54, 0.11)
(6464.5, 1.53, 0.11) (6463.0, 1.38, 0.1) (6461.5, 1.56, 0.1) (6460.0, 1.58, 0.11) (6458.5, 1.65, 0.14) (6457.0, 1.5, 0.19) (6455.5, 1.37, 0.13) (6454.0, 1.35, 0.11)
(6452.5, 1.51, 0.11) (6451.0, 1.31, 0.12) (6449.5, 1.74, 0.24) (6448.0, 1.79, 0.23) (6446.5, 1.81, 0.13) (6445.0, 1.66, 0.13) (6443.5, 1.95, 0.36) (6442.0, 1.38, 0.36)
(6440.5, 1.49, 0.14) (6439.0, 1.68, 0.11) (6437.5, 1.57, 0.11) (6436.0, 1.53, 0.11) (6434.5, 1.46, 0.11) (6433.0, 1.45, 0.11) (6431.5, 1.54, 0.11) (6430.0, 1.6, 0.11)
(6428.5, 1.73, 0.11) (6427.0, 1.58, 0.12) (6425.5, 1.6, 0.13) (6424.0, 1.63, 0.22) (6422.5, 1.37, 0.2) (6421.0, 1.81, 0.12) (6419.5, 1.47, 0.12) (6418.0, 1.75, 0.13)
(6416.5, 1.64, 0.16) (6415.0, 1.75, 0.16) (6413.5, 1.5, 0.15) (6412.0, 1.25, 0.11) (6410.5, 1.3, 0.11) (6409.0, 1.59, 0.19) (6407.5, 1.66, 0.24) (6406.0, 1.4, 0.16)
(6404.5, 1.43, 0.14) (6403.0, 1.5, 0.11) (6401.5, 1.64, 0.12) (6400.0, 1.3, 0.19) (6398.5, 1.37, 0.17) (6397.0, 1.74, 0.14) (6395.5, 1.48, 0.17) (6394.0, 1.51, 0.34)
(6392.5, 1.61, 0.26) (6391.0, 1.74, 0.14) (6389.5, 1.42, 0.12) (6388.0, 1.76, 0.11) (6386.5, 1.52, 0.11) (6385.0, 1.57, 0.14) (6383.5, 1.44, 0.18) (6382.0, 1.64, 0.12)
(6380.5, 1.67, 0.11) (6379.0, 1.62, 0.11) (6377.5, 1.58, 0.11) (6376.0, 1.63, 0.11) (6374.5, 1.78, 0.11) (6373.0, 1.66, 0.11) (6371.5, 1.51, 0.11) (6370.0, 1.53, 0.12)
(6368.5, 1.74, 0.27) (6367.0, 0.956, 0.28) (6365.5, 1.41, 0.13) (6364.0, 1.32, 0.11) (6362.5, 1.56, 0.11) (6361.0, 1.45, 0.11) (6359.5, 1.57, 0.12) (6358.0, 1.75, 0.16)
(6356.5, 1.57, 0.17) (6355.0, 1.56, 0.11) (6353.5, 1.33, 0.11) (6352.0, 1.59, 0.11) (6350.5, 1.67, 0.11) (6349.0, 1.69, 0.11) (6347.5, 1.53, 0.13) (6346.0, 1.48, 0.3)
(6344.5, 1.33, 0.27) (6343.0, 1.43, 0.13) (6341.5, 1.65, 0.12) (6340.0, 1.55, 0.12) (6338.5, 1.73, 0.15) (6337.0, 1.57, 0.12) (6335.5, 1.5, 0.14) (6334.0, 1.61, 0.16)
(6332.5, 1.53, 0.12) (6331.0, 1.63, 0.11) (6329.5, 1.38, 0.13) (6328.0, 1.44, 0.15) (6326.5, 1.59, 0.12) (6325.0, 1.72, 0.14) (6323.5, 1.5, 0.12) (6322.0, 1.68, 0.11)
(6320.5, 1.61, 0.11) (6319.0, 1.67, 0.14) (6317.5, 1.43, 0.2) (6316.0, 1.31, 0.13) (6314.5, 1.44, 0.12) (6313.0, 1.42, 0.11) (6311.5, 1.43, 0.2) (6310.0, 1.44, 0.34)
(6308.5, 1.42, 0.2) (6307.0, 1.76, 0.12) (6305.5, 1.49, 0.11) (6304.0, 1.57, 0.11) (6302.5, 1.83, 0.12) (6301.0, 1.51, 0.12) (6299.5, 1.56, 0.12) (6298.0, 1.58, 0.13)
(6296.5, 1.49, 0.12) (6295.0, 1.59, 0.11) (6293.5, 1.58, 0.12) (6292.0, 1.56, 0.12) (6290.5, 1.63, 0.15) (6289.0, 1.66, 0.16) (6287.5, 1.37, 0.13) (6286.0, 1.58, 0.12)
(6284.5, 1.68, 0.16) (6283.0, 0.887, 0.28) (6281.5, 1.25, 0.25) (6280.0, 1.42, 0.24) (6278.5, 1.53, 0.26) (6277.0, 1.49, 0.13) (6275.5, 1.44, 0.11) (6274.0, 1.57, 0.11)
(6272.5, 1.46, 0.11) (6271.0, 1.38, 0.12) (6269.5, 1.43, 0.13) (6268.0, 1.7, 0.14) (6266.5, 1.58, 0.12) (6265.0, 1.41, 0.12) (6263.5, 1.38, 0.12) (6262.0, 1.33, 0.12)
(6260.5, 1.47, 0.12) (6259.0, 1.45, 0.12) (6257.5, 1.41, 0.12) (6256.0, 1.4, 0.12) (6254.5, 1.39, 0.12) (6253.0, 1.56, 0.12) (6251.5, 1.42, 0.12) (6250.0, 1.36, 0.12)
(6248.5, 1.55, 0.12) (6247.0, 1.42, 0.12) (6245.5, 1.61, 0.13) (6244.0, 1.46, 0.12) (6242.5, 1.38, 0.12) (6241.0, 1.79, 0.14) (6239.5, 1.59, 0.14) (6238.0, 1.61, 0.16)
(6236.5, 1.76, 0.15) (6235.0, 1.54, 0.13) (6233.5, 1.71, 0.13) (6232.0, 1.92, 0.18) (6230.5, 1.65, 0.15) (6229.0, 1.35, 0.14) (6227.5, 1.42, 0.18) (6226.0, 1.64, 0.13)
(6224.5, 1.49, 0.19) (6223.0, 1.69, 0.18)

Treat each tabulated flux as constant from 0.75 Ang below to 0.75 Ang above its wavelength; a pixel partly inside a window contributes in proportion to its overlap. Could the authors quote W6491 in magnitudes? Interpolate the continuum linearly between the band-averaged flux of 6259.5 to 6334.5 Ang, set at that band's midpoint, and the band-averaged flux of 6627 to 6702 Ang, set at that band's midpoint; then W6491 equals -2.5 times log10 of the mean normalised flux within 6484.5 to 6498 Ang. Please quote 0.05 mag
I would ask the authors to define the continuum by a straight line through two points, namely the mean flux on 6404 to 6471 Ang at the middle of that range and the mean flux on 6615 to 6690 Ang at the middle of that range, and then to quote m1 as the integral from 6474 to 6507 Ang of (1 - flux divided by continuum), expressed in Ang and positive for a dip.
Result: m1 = 0.7 Ang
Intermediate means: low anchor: 1.57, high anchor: 1.56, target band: 1.53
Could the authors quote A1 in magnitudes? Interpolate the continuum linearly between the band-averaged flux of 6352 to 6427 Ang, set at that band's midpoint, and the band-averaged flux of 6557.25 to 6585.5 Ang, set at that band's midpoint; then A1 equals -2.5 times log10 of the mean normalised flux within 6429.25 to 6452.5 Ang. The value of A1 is -0.04 mag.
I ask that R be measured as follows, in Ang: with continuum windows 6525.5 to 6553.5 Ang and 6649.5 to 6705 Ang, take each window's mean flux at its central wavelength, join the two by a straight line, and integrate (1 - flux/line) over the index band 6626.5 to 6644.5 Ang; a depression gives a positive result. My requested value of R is 0.7 Ang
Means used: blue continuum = 1.57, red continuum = 1.57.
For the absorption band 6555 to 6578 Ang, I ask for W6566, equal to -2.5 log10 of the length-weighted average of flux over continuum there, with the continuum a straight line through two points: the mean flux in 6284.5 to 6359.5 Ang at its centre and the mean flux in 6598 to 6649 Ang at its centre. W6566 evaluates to 0.05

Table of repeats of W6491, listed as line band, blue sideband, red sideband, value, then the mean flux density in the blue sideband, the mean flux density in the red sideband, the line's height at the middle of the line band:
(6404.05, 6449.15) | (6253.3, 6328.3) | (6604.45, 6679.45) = -0.04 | 1.5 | 1.56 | 1.52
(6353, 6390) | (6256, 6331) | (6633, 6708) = -0.02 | 1.5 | 1.55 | 1.51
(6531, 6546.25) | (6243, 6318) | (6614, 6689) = -0.03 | 1.48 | 1.56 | 1.53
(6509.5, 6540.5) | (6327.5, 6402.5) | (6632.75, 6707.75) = -0.04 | 1.55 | 1.55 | 1.55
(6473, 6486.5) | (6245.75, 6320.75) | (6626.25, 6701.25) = -0.11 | 1.49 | 1.55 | 1.52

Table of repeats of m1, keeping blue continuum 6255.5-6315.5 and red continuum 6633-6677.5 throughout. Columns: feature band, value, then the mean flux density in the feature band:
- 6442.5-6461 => -1.0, 1.6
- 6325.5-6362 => -1.2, 1.55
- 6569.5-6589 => -1.7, 1.67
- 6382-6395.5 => -0.6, 1.57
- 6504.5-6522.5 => -1.2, 1.63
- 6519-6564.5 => -0.6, 1.55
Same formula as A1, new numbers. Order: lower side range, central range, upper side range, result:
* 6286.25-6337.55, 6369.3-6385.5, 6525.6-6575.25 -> -0.045 mag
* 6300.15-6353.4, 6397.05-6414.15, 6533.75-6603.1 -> 0.065 mag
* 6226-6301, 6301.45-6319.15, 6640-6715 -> 0.000 mag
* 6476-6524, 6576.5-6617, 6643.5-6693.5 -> -0.035 mag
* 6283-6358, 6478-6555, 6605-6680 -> -0.011 mag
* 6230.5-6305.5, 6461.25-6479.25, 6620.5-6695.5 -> -0.050 mag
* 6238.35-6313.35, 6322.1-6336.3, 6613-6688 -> -0.034 mag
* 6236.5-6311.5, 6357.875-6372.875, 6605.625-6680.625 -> 0.028 mag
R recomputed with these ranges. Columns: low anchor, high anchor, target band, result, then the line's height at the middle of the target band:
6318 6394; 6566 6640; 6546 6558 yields 0.2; 1.58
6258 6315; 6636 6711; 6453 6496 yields -1.1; 1.52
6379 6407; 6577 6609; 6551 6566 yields 1.5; 1.61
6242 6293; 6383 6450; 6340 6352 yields -0.2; 1.52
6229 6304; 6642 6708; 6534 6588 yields -0.5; 1.54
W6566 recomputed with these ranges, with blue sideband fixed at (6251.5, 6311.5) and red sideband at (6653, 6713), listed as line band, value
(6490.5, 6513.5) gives 0.03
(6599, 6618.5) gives -0.02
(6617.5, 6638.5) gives 0.01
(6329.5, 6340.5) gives -0.05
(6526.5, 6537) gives -0.03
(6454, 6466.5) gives 0.01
